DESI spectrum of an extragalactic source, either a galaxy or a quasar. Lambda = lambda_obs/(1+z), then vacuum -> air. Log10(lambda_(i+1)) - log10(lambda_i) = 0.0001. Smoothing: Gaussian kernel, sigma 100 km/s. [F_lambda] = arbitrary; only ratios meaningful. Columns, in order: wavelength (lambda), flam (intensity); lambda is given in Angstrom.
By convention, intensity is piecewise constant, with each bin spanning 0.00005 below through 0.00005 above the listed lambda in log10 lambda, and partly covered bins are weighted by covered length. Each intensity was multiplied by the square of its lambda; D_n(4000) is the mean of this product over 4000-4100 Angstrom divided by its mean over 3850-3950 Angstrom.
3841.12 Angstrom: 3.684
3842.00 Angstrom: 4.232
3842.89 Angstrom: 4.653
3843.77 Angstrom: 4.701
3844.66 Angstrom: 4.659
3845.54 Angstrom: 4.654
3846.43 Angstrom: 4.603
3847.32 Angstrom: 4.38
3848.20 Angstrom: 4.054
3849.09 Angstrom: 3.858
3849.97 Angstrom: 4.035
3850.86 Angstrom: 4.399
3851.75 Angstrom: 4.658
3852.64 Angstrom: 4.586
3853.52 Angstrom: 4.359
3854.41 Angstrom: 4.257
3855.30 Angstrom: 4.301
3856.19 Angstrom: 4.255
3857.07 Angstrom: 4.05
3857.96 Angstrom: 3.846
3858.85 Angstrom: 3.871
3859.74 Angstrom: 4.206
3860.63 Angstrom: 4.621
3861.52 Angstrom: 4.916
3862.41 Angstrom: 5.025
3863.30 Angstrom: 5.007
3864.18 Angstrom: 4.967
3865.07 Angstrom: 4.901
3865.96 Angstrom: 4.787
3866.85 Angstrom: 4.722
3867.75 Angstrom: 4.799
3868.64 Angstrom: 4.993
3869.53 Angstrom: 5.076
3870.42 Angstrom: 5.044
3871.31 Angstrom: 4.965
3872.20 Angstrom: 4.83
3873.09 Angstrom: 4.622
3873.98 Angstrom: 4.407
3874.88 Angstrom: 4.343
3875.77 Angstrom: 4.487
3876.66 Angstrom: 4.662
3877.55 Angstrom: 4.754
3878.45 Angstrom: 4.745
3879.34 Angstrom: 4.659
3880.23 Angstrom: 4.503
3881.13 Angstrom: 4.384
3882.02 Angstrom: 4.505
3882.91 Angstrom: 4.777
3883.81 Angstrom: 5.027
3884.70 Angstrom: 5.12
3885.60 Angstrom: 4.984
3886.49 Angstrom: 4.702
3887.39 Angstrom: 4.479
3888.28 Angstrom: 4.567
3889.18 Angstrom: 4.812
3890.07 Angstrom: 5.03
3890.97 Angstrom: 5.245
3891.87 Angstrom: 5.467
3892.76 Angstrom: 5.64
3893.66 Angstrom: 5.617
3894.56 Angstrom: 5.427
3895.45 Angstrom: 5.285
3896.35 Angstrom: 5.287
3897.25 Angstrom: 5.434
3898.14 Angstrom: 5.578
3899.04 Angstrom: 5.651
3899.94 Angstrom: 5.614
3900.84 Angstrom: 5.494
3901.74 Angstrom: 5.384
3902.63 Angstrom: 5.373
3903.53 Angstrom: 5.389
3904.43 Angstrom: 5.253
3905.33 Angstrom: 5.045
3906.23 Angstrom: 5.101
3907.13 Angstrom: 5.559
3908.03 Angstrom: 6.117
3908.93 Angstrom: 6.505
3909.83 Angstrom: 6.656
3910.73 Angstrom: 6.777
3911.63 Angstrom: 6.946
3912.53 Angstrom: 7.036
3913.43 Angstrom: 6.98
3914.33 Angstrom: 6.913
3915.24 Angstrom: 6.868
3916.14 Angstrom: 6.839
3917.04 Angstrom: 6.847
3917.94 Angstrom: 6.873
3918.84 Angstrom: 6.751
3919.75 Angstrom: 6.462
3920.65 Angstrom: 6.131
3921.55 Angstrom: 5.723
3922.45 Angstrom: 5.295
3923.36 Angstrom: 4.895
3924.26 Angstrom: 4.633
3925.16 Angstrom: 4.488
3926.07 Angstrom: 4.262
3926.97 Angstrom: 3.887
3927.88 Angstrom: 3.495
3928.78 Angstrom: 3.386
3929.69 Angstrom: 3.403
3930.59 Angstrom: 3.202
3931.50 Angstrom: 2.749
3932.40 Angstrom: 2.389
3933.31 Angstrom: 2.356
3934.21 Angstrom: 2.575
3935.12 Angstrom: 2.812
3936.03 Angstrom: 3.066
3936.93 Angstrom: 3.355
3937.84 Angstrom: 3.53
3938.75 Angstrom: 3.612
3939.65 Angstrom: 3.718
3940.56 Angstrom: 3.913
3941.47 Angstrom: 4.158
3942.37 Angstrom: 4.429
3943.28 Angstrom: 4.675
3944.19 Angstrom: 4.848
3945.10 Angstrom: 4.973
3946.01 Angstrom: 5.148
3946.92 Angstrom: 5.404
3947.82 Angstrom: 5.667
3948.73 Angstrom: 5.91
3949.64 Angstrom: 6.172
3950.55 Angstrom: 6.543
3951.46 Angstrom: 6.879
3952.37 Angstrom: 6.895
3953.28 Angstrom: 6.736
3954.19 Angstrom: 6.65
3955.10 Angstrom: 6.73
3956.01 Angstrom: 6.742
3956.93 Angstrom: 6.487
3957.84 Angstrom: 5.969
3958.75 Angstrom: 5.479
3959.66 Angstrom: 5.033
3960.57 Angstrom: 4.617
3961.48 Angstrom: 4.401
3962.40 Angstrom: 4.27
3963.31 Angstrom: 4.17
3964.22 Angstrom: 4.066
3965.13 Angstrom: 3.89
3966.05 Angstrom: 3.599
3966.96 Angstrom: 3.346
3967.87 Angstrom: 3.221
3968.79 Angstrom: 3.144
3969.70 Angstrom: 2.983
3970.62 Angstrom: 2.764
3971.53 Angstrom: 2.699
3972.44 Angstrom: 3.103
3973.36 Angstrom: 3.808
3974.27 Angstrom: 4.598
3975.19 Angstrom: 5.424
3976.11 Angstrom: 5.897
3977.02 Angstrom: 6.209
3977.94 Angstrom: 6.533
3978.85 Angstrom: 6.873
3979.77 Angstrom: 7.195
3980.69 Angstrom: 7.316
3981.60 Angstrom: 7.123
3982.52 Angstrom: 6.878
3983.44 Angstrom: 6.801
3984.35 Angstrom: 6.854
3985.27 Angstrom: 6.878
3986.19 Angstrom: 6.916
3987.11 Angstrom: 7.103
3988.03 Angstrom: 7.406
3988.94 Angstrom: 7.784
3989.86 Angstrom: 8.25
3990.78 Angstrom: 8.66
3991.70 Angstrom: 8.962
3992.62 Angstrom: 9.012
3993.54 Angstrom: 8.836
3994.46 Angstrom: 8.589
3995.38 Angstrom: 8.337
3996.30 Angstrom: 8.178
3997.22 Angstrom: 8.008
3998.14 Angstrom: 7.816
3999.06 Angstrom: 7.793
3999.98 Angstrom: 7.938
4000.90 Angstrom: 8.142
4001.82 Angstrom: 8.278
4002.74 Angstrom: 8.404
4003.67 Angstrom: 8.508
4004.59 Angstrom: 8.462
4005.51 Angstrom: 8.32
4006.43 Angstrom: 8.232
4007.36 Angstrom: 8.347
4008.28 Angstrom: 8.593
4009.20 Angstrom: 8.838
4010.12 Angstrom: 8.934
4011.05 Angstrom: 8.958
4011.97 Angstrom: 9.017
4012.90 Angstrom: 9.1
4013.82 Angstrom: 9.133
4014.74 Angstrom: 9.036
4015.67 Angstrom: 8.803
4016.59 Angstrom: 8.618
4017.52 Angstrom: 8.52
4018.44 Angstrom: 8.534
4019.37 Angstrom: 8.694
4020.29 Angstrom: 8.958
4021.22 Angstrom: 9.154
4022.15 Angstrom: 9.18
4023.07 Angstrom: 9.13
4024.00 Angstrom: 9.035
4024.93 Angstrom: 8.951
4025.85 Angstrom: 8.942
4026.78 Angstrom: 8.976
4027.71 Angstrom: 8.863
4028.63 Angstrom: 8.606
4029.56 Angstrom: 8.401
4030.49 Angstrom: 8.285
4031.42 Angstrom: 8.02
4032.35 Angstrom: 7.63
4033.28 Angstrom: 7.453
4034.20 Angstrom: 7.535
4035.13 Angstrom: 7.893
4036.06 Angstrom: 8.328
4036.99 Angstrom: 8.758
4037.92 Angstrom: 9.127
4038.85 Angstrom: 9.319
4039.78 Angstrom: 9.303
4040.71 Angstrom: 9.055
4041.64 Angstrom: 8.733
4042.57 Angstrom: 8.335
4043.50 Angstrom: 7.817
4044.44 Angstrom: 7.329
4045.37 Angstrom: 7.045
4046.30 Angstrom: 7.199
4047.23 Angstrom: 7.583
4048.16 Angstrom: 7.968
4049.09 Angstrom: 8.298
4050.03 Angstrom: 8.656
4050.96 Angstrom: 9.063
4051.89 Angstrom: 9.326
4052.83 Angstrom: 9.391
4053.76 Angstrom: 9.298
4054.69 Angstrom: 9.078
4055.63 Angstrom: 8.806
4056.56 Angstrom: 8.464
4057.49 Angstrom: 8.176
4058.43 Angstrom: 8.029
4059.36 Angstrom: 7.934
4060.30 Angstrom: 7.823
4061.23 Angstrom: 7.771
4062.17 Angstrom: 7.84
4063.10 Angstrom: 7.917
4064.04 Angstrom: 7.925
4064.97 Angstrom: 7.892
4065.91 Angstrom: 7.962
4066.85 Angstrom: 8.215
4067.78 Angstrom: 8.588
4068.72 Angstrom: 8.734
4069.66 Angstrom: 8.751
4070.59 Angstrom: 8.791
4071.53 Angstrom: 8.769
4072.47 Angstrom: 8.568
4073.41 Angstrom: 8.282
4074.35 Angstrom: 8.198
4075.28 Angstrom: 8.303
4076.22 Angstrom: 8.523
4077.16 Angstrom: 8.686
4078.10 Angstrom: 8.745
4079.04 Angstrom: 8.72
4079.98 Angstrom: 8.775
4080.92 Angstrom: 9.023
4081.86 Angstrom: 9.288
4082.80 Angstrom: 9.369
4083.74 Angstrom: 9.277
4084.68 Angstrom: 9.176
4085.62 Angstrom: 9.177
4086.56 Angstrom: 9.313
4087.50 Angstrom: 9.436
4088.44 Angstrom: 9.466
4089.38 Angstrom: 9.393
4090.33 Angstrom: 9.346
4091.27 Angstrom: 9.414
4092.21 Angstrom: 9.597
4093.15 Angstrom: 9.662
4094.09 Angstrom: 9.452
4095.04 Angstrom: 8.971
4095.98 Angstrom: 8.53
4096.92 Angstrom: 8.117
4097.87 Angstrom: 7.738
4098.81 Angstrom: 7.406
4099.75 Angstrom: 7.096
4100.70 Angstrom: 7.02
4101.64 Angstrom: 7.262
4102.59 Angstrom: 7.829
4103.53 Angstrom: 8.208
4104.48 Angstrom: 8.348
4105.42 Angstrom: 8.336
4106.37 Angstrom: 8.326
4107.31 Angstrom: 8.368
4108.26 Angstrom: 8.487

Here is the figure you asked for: 1.89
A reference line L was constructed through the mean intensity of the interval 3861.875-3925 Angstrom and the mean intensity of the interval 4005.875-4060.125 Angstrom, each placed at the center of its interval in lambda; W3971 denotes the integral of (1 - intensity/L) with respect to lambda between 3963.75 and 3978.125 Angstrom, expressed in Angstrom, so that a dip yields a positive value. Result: 6.3 Angstrom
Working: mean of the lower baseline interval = 5.38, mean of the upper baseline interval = 8.56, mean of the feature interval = 4.03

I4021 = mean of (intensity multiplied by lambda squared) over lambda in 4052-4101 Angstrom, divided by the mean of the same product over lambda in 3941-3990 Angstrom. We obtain 1.66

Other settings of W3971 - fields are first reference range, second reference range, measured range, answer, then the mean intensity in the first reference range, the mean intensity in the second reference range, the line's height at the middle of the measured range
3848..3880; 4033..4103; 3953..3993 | 5.8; 4.56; 8.5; 6.67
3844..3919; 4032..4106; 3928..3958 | 7.6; 5.12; 8.48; 6.22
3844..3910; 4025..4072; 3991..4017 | -3.8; 4.88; 8.37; 7.46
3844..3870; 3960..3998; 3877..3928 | -4.1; 4.51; 5.99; 5.06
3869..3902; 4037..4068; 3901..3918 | -2.3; 4.99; 8.35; 5.47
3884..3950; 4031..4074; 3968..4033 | -4.8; 5.06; 8.32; 7.07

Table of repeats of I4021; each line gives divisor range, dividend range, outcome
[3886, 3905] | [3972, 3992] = 1.32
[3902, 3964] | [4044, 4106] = 1.76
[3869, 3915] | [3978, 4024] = 1.64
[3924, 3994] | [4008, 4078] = 1.71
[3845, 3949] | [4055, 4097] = 1.96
